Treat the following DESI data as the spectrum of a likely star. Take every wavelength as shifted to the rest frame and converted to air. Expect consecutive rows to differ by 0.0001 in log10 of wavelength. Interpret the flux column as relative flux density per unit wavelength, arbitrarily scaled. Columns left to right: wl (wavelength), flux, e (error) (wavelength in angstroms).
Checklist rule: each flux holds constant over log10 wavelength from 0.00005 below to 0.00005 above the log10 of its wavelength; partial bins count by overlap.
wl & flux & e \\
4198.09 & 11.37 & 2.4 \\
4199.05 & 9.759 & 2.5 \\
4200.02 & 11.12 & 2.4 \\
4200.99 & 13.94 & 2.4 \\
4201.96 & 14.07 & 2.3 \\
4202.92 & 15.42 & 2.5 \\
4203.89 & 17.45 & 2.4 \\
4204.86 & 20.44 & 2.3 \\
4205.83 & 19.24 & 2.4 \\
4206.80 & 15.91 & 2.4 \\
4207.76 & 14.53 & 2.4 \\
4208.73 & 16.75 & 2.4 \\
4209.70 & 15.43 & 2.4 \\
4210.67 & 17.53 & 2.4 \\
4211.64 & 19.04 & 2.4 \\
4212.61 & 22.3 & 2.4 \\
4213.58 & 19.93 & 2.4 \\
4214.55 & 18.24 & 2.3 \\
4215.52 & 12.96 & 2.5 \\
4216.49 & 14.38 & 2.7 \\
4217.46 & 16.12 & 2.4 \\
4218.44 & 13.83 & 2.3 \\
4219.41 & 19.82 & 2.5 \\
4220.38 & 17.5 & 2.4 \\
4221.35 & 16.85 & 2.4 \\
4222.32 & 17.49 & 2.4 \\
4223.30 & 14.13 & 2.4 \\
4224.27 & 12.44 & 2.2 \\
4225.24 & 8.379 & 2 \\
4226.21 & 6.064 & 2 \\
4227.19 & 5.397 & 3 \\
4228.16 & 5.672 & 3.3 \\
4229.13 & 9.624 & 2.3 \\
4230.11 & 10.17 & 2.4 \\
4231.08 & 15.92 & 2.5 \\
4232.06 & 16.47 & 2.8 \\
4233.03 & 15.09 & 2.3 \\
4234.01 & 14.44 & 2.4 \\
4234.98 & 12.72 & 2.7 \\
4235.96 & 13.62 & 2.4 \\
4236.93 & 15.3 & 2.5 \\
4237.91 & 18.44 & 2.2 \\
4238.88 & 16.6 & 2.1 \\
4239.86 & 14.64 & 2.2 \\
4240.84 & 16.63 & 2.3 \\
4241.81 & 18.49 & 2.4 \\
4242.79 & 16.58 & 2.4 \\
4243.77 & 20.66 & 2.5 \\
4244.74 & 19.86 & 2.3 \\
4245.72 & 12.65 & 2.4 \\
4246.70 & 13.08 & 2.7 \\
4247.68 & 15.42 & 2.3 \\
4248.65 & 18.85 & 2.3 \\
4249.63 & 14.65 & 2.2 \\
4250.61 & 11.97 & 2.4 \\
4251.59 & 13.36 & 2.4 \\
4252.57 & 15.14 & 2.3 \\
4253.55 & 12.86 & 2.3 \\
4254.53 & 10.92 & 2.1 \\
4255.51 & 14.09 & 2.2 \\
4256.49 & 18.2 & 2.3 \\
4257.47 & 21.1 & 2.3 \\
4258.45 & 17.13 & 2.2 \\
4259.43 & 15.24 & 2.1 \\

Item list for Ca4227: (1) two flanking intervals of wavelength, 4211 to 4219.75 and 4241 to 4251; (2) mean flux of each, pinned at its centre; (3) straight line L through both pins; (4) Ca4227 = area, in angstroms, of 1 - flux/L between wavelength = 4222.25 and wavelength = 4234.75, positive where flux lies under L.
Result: 4.0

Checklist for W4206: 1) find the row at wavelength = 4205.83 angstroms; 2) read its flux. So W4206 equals 19.24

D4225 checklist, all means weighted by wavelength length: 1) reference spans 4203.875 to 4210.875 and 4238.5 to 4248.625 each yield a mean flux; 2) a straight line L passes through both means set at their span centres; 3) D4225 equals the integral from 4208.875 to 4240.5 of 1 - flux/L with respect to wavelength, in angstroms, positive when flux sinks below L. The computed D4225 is 4.2 angstroms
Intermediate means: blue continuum 17.1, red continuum 16.6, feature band 14.6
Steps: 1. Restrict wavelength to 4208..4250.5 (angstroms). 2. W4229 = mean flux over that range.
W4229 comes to 15.1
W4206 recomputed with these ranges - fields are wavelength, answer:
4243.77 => 20.66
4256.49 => 18.2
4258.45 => 17.13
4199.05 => 9.759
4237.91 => 18.44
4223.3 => 14.13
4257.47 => 21.1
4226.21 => 6.064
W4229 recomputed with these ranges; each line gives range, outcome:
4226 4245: 14.2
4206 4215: 17.8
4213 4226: 15.4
